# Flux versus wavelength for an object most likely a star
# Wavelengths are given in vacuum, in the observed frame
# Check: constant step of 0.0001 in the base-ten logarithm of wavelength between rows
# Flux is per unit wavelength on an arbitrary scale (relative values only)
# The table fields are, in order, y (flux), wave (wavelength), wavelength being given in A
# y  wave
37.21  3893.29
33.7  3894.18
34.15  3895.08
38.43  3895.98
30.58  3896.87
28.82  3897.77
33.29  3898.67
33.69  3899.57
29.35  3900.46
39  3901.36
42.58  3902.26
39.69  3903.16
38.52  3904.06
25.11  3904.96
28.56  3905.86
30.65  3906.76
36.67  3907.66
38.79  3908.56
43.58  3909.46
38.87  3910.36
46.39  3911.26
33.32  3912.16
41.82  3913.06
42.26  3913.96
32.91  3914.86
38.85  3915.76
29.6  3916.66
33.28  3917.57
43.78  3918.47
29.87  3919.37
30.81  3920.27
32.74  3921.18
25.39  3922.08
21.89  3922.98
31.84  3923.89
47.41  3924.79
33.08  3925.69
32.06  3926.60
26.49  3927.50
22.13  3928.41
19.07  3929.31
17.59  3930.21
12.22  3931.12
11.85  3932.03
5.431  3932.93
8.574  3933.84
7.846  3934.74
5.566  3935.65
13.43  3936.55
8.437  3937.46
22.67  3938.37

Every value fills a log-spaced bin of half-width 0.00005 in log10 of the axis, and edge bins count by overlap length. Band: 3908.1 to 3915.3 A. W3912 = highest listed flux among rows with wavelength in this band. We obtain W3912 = 46.39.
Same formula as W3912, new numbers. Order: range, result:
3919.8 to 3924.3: 32.74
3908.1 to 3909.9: 43.58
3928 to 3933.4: 22.13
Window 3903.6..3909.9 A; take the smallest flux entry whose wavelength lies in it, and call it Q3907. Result 25.11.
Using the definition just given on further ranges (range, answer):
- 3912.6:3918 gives 29.6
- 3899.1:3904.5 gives 29.35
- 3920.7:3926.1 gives 21.89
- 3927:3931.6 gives 12.22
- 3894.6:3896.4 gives 34.15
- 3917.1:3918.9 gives 33.28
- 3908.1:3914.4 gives 33.32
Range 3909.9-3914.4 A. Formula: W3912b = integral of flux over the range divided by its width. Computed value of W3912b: 40.6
